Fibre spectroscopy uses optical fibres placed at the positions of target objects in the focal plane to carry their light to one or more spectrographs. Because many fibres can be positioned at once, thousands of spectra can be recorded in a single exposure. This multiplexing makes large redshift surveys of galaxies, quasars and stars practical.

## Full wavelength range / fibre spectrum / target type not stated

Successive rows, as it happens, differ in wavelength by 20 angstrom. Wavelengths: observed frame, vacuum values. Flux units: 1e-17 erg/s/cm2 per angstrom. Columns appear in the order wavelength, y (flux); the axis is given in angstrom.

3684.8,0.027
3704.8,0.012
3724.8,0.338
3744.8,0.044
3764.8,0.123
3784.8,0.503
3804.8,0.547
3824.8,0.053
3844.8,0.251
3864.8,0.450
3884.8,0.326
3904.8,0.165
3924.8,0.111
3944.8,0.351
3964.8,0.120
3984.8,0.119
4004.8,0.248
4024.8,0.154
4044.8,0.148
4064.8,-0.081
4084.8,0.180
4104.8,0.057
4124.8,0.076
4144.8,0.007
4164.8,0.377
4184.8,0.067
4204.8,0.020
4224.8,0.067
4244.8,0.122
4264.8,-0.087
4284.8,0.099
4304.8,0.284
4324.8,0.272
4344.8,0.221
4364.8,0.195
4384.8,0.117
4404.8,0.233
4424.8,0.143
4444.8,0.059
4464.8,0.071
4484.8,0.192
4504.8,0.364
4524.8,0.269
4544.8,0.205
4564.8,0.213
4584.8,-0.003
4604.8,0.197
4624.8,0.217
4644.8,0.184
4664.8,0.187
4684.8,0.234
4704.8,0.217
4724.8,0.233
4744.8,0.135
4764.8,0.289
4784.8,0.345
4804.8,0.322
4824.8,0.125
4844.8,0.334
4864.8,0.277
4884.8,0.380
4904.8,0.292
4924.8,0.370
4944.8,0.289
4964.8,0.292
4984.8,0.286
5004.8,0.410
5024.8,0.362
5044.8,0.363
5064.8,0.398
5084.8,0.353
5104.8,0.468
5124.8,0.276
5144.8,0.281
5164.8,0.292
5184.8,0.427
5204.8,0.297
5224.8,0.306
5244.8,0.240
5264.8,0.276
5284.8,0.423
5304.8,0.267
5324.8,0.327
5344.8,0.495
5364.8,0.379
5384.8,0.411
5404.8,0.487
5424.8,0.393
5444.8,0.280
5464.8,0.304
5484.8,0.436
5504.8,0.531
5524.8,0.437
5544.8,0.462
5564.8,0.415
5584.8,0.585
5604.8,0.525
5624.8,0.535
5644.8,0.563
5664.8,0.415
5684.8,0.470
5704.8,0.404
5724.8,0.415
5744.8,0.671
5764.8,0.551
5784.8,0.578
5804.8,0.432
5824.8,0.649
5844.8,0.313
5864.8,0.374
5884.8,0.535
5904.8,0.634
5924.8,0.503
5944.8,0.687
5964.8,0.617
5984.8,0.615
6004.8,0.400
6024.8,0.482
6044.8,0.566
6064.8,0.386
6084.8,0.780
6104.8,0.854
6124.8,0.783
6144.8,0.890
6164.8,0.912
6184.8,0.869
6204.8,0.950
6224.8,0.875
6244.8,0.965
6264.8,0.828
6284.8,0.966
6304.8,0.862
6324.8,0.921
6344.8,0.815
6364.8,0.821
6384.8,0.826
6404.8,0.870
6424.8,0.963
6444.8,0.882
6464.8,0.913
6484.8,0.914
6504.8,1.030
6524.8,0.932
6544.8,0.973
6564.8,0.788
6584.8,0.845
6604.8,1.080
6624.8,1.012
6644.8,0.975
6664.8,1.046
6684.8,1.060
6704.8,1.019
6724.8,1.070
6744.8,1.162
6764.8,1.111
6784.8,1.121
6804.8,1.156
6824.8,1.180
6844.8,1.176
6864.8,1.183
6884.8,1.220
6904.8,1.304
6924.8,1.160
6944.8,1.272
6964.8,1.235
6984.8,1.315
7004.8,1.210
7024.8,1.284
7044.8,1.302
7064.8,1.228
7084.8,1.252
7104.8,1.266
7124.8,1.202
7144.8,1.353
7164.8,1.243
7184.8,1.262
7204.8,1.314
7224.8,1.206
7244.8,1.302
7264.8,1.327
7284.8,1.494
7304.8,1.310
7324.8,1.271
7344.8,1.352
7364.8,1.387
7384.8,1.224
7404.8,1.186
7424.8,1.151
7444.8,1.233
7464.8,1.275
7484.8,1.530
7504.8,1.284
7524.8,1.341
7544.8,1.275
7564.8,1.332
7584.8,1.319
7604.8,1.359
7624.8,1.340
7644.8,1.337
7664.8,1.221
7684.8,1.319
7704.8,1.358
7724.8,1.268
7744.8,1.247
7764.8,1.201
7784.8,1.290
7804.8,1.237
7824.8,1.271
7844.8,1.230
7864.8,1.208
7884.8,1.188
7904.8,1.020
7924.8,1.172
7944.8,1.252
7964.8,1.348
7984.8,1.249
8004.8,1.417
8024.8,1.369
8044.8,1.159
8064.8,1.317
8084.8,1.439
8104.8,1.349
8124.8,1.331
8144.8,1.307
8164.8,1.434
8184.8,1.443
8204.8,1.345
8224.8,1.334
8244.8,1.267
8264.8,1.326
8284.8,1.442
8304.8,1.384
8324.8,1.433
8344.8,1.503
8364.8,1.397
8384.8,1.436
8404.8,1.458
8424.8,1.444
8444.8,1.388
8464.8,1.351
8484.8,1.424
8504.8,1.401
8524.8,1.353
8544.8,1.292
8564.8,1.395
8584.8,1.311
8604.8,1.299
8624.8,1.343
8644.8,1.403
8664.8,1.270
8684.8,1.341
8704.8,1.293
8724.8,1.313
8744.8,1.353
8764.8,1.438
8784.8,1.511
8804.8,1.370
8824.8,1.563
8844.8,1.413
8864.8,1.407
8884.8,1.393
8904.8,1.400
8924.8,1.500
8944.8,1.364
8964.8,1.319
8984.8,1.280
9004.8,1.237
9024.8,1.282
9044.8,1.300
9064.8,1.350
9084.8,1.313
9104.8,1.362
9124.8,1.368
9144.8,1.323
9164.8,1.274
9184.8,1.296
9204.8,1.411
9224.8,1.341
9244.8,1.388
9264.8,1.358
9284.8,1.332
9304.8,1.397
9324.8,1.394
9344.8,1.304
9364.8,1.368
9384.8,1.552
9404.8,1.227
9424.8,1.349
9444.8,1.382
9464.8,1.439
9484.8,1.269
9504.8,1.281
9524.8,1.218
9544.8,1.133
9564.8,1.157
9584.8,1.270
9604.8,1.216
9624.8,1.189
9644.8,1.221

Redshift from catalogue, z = 0.53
